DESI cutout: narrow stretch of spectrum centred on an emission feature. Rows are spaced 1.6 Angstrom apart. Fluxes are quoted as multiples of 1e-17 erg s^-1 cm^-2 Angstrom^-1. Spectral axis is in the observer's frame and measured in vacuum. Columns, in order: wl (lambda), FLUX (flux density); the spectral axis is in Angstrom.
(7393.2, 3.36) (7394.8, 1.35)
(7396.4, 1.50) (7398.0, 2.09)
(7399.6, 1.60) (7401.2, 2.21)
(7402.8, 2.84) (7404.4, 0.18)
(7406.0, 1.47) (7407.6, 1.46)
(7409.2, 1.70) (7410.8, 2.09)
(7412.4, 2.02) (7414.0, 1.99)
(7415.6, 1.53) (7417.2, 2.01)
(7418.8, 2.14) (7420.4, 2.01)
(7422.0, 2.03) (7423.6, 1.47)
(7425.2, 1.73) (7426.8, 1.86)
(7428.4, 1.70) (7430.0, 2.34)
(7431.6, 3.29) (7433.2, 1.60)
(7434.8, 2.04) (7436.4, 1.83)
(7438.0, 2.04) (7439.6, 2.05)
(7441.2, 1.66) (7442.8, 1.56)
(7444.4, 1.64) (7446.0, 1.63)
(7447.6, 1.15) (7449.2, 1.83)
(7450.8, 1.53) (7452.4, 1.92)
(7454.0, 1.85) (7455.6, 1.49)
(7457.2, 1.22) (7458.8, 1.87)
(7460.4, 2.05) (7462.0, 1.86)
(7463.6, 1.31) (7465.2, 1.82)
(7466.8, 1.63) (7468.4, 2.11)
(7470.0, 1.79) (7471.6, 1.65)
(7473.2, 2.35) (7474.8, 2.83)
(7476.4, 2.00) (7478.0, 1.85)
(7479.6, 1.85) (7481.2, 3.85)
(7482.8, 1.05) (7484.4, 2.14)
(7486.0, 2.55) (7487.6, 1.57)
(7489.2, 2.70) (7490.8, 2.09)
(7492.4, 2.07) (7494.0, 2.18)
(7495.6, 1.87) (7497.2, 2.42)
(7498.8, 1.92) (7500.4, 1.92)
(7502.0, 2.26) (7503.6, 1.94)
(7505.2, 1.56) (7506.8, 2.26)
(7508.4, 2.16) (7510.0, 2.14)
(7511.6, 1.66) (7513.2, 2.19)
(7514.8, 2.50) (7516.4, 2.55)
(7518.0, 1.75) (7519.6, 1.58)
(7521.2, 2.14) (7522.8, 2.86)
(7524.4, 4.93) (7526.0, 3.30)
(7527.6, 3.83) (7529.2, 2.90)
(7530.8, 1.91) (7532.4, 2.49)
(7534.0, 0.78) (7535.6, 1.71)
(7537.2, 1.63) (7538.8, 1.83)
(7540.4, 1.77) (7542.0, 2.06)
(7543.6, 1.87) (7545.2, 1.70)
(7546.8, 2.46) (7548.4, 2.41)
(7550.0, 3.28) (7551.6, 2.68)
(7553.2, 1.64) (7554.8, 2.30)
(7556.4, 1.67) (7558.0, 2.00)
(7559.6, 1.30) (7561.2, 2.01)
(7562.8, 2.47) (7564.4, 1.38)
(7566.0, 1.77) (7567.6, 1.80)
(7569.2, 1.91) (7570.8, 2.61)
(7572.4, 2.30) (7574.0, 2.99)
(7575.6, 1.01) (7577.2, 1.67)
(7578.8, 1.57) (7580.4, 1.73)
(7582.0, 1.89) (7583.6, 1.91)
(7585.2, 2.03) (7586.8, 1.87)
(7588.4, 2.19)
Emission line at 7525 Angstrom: H-alpha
